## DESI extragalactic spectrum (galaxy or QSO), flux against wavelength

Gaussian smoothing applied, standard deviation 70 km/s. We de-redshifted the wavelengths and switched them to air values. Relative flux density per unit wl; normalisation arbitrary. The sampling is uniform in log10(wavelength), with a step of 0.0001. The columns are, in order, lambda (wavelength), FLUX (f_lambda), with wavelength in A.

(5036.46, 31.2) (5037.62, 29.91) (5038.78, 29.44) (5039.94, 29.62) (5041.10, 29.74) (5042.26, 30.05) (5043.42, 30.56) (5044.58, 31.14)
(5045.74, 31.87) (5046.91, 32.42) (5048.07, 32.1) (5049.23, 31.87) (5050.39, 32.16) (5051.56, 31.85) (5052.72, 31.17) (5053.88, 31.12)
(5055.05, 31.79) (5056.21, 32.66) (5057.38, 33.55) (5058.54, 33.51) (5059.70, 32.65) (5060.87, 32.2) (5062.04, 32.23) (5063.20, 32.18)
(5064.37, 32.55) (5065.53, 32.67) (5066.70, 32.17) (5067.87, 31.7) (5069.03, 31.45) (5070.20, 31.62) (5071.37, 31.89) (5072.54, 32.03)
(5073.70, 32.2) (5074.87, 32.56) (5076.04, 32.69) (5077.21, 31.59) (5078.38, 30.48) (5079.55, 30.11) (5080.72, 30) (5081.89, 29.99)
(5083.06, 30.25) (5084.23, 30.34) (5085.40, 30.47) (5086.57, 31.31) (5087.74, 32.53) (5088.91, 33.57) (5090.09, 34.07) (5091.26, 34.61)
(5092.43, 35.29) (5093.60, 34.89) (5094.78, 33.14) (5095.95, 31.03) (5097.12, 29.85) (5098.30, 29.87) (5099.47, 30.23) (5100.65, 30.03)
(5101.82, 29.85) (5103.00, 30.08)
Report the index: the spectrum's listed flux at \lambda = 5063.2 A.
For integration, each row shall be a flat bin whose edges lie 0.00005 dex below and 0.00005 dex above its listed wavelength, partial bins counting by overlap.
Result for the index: 32.18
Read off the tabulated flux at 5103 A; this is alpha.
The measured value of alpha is 30.08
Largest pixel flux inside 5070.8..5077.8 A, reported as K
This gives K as 32.69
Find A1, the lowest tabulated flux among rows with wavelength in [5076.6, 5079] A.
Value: 30.48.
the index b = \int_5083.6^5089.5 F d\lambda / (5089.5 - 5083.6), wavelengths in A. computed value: 31.6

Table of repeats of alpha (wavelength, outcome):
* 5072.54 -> 32.03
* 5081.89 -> 29.99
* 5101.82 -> 29.85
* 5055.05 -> 31.79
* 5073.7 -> 32.2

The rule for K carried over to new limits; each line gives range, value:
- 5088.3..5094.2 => 35.29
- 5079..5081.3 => 30.11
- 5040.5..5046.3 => 31.87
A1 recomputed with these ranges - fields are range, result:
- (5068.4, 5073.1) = 31.45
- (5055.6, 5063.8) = 32.18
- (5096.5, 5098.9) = 29.85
